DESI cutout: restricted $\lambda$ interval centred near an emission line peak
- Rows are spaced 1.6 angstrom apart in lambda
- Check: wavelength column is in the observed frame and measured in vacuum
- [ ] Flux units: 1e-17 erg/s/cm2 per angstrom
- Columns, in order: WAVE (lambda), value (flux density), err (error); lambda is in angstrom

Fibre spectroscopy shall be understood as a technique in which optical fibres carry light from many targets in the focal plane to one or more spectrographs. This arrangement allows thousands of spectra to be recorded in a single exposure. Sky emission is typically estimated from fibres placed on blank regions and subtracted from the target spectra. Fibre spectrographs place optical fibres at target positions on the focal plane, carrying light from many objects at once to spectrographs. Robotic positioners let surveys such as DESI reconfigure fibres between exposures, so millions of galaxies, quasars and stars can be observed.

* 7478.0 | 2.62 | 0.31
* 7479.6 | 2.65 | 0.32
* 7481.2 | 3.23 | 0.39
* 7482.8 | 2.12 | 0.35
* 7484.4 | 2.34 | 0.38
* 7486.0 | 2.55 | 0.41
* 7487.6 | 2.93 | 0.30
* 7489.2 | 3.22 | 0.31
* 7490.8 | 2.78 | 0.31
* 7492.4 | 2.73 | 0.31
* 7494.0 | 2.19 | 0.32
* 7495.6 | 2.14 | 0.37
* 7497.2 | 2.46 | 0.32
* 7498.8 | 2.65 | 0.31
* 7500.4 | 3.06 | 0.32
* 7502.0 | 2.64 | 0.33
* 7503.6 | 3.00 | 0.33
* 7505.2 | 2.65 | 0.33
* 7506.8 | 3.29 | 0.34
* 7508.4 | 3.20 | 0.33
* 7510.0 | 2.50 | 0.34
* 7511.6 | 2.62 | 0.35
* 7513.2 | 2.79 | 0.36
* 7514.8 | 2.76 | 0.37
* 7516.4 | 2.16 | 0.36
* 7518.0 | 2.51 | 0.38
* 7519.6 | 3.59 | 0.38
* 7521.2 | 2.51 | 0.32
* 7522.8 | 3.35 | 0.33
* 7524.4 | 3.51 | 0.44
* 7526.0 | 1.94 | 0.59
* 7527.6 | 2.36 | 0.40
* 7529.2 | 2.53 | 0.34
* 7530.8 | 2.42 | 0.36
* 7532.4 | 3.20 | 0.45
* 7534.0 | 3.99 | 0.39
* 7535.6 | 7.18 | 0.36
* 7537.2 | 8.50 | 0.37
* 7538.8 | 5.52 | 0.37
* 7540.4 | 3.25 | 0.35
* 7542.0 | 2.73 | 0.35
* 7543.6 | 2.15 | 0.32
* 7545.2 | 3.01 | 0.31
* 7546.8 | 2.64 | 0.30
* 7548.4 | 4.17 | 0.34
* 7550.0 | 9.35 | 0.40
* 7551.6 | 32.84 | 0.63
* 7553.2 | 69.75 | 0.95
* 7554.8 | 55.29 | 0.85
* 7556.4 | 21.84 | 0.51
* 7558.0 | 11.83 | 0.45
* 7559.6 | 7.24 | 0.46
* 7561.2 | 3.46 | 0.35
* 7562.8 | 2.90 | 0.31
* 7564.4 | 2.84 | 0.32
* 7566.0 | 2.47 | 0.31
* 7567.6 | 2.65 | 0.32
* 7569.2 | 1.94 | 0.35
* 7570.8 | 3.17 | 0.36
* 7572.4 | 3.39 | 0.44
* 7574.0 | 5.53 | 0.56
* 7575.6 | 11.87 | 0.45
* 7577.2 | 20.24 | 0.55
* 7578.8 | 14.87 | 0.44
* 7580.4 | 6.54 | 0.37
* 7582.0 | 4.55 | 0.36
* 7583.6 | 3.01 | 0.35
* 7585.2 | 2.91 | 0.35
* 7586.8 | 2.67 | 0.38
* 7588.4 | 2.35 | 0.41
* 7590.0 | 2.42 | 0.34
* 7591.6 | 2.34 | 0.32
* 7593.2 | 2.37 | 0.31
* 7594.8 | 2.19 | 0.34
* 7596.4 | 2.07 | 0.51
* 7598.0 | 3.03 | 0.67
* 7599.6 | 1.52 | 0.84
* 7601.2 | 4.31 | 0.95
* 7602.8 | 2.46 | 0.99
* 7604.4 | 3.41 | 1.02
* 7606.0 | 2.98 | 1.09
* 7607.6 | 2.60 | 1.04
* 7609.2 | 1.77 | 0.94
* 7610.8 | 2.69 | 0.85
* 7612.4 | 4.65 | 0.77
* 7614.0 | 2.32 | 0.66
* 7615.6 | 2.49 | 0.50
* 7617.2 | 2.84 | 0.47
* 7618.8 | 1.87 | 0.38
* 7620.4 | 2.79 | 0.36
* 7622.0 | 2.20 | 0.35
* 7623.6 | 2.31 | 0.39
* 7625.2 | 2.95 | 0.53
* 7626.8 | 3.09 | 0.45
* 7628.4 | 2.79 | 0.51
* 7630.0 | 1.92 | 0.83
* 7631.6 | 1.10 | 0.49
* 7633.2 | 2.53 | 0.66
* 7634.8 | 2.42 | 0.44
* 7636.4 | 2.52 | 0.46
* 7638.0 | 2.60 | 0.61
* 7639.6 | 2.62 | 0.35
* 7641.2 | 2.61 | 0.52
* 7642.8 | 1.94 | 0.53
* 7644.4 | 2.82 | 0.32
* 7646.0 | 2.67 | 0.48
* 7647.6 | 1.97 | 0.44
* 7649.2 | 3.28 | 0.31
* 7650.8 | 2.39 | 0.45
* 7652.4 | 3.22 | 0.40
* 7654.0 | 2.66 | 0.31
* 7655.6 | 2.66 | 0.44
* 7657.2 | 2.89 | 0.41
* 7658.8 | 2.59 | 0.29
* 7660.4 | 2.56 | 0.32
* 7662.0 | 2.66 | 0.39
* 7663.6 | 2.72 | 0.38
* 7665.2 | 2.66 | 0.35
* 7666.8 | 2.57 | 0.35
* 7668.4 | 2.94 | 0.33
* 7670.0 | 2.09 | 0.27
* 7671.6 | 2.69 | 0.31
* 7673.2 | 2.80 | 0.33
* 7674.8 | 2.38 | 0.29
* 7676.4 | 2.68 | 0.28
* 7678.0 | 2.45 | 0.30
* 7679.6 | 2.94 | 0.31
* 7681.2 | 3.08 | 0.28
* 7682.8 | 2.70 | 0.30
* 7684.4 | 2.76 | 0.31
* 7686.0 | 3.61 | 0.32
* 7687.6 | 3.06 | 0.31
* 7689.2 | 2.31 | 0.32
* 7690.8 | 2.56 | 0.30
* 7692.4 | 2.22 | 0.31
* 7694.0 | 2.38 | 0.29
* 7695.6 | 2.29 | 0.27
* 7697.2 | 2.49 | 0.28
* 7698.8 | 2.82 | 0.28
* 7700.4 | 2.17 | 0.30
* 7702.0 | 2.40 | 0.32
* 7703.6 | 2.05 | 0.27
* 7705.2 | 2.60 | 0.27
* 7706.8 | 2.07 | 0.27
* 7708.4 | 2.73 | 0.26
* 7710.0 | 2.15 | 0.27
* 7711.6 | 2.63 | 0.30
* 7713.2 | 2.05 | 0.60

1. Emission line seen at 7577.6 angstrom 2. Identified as [N II]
